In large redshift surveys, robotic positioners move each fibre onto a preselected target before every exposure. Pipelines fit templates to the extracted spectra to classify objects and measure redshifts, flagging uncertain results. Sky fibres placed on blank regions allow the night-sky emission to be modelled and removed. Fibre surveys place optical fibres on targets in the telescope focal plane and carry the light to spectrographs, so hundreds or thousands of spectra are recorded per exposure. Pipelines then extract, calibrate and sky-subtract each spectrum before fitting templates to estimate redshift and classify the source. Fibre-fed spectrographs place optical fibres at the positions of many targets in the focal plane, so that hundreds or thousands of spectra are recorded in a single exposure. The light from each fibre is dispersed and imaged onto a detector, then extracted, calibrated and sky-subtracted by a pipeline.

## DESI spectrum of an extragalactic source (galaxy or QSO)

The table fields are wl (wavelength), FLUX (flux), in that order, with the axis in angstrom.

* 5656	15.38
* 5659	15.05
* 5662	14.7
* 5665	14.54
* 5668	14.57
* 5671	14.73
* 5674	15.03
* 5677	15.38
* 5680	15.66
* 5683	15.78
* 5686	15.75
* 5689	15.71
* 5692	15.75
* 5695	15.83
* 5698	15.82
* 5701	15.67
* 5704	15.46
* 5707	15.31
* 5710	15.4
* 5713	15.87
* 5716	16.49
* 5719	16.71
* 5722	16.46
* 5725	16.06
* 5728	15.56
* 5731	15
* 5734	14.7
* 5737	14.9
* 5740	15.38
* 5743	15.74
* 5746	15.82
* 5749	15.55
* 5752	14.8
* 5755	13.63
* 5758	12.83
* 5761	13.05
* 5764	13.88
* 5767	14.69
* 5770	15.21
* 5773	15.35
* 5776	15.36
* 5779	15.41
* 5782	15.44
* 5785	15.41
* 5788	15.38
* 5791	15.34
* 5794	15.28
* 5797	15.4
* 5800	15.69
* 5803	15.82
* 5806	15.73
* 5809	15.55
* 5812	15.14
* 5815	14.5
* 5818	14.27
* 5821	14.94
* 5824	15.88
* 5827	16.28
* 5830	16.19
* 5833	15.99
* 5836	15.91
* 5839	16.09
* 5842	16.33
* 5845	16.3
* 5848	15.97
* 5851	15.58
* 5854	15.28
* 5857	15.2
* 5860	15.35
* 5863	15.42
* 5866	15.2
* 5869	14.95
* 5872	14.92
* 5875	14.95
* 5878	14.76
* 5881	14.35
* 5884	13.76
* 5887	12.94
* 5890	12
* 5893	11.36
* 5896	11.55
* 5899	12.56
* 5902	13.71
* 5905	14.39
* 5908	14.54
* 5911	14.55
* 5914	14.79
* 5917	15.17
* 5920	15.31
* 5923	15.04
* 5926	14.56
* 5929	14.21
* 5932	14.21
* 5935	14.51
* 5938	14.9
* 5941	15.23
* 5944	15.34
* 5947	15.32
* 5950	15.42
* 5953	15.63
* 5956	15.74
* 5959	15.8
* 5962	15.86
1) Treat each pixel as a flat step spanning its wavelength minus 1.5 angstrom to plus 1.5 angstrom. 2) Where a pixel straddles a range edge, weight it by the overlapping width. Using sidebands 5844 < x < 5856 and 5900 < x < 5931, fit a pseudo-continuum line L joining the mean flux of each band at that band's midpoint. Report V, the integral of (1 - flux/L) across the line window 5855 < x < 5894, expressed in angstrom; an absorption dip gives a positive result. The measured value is 2.6 angstrom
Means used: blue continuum 15.7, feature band 14.3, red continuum 14.6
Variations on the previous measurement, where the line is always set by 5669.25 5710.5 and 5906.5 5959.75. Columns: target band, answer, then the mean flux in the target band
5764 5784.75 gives 0.25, 15.2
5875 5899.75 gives 3.37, 13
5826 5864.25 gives -1.62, 15.8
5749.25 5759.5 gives 0.94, 14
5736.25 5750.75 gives -0.09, 15.5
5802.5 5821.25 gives 0.18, 15.1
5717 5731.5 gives -0.56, 16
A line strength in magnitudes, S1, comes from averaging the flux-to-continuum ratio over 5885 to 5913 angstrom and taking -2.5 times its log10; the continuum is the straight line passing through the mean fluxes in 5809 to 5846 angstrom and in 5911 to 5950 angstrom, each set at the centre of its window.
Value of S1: 0.15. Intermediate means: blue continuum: 15.6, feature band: 13.1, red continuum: 14.9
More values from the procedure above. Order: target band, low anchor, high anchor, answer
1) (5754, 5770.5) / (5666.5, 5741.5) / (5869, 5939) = 0.10 mag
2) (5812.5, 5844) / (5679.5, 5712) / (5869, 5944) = -0.07 mag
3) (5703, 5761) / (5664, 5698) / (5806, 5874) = 0.01 mag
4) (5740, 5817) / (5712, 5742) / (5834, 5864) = 0.05 mag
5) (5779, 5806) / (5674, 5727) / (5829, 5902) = -0.02 mag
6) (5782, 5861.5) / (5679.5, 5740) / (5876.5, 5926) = -0.07 mag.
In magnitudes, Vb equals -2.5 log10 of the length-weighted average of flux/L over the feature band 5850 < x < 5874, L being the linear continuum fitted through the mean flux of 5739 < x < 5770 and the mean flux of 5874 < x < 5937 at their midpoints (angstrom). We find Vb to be -0.08 mag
